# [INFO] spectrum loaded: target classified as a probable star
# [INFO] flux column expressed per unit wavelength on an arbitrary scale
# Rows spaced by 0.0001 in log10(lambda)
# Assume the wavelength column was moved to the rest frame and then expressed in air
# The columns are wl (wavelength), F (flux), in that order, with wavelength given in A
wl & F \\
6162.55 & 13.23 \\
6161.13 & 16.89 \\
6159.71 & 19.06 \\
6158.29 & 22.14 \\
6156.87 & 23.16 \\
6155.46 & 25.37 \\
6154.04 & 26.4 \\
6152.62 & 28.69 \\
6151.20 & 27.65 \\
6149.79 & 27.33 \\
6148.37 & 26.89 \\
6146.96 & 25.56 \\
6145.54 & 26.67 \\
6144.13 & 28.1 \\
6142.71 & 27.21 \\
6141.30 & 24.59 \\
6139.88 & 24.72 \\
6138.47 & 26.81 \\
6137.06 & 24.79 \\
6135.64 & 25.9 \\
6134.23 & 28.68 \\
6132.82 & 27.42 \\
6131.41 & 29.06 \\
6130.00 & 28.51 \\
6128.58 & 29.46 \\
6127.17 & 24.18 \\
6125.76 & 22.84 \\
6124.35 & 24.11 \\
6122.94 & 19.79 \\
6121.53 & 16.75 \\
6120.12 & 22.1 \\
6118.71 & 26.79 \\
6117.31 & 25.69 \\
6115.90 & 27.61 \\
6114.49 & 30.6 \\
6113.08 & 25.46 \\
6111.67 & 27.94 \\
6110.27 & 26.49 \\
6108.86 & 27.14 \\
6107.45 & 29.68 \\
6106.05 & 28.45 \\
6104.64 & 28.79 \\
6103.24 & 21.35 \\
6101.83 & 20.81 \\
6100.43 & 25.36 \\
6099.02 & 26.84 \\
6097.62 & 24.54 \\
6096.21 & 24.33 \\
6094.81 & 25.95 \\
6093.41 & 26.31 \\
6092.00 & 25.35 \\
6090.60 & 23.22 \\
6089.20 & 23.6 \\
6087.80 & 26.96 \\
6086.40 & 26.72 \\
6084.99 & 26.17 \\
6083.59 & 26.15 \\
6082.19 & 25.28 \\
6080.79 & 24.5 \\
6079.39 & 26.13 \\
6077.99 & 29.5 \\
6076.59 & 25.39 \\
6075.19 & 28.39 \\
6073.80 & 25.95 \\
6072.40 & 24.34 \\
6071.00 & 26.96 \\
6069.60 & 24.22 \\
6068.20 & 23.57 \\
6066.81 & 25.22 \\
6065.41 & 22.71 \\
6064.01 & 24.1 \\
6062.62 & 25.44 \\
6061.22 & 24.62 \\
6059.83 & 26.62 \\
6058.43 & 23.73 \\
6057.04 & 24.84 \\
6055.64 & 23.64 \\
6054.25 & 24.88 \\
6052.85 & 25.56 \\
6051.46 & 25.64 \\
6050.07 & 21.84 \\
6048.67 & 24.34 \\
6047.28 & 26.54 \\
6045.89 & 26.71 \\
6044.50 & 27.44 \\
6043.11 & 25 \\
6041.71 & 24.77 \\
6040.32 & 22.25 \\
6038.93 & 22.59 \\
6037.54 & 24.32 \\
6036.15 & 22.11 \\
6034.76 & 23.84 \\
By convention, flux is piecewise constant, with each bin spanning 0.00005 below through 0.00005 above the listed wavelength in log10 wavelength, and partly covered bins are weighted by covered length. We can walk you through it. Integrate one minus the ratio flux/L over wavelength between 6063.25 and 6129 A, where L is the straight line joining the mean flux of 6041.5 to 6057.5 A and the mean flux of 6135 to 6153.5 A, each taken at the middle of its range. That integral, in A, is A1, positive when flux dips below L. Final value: 1.1 A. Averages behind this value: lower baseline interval 25.1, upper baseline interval 26.5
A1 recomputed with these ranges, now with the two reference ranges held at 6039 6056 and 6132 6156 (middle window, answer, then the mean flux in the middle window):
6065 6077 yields 0.0 A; 25.3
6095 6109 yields 0.1 A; 25.7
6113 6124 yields 0.8 A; 24.3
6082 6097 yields 0.1 A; 25.5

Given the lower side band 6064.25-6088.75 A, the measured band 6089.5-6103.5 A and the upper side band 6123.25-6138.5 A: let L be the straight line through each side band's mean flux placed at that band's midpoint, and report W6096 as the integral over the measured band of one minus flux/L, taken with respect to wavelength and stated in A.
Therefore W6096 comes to 0.8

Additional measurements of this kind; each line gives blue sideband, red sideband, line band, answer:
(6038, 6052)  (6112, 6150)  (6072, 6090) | -0.66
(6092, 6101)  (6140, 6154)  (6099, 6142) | 0.64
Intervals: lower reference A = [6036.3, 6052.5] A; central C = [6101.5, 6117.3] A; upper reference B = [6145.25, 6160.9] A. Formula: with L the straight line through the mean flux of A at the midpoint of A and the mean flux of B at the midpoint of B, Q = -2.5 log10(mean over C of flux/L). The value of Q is -0.08 mag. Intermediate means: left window 24.6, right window 25.1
